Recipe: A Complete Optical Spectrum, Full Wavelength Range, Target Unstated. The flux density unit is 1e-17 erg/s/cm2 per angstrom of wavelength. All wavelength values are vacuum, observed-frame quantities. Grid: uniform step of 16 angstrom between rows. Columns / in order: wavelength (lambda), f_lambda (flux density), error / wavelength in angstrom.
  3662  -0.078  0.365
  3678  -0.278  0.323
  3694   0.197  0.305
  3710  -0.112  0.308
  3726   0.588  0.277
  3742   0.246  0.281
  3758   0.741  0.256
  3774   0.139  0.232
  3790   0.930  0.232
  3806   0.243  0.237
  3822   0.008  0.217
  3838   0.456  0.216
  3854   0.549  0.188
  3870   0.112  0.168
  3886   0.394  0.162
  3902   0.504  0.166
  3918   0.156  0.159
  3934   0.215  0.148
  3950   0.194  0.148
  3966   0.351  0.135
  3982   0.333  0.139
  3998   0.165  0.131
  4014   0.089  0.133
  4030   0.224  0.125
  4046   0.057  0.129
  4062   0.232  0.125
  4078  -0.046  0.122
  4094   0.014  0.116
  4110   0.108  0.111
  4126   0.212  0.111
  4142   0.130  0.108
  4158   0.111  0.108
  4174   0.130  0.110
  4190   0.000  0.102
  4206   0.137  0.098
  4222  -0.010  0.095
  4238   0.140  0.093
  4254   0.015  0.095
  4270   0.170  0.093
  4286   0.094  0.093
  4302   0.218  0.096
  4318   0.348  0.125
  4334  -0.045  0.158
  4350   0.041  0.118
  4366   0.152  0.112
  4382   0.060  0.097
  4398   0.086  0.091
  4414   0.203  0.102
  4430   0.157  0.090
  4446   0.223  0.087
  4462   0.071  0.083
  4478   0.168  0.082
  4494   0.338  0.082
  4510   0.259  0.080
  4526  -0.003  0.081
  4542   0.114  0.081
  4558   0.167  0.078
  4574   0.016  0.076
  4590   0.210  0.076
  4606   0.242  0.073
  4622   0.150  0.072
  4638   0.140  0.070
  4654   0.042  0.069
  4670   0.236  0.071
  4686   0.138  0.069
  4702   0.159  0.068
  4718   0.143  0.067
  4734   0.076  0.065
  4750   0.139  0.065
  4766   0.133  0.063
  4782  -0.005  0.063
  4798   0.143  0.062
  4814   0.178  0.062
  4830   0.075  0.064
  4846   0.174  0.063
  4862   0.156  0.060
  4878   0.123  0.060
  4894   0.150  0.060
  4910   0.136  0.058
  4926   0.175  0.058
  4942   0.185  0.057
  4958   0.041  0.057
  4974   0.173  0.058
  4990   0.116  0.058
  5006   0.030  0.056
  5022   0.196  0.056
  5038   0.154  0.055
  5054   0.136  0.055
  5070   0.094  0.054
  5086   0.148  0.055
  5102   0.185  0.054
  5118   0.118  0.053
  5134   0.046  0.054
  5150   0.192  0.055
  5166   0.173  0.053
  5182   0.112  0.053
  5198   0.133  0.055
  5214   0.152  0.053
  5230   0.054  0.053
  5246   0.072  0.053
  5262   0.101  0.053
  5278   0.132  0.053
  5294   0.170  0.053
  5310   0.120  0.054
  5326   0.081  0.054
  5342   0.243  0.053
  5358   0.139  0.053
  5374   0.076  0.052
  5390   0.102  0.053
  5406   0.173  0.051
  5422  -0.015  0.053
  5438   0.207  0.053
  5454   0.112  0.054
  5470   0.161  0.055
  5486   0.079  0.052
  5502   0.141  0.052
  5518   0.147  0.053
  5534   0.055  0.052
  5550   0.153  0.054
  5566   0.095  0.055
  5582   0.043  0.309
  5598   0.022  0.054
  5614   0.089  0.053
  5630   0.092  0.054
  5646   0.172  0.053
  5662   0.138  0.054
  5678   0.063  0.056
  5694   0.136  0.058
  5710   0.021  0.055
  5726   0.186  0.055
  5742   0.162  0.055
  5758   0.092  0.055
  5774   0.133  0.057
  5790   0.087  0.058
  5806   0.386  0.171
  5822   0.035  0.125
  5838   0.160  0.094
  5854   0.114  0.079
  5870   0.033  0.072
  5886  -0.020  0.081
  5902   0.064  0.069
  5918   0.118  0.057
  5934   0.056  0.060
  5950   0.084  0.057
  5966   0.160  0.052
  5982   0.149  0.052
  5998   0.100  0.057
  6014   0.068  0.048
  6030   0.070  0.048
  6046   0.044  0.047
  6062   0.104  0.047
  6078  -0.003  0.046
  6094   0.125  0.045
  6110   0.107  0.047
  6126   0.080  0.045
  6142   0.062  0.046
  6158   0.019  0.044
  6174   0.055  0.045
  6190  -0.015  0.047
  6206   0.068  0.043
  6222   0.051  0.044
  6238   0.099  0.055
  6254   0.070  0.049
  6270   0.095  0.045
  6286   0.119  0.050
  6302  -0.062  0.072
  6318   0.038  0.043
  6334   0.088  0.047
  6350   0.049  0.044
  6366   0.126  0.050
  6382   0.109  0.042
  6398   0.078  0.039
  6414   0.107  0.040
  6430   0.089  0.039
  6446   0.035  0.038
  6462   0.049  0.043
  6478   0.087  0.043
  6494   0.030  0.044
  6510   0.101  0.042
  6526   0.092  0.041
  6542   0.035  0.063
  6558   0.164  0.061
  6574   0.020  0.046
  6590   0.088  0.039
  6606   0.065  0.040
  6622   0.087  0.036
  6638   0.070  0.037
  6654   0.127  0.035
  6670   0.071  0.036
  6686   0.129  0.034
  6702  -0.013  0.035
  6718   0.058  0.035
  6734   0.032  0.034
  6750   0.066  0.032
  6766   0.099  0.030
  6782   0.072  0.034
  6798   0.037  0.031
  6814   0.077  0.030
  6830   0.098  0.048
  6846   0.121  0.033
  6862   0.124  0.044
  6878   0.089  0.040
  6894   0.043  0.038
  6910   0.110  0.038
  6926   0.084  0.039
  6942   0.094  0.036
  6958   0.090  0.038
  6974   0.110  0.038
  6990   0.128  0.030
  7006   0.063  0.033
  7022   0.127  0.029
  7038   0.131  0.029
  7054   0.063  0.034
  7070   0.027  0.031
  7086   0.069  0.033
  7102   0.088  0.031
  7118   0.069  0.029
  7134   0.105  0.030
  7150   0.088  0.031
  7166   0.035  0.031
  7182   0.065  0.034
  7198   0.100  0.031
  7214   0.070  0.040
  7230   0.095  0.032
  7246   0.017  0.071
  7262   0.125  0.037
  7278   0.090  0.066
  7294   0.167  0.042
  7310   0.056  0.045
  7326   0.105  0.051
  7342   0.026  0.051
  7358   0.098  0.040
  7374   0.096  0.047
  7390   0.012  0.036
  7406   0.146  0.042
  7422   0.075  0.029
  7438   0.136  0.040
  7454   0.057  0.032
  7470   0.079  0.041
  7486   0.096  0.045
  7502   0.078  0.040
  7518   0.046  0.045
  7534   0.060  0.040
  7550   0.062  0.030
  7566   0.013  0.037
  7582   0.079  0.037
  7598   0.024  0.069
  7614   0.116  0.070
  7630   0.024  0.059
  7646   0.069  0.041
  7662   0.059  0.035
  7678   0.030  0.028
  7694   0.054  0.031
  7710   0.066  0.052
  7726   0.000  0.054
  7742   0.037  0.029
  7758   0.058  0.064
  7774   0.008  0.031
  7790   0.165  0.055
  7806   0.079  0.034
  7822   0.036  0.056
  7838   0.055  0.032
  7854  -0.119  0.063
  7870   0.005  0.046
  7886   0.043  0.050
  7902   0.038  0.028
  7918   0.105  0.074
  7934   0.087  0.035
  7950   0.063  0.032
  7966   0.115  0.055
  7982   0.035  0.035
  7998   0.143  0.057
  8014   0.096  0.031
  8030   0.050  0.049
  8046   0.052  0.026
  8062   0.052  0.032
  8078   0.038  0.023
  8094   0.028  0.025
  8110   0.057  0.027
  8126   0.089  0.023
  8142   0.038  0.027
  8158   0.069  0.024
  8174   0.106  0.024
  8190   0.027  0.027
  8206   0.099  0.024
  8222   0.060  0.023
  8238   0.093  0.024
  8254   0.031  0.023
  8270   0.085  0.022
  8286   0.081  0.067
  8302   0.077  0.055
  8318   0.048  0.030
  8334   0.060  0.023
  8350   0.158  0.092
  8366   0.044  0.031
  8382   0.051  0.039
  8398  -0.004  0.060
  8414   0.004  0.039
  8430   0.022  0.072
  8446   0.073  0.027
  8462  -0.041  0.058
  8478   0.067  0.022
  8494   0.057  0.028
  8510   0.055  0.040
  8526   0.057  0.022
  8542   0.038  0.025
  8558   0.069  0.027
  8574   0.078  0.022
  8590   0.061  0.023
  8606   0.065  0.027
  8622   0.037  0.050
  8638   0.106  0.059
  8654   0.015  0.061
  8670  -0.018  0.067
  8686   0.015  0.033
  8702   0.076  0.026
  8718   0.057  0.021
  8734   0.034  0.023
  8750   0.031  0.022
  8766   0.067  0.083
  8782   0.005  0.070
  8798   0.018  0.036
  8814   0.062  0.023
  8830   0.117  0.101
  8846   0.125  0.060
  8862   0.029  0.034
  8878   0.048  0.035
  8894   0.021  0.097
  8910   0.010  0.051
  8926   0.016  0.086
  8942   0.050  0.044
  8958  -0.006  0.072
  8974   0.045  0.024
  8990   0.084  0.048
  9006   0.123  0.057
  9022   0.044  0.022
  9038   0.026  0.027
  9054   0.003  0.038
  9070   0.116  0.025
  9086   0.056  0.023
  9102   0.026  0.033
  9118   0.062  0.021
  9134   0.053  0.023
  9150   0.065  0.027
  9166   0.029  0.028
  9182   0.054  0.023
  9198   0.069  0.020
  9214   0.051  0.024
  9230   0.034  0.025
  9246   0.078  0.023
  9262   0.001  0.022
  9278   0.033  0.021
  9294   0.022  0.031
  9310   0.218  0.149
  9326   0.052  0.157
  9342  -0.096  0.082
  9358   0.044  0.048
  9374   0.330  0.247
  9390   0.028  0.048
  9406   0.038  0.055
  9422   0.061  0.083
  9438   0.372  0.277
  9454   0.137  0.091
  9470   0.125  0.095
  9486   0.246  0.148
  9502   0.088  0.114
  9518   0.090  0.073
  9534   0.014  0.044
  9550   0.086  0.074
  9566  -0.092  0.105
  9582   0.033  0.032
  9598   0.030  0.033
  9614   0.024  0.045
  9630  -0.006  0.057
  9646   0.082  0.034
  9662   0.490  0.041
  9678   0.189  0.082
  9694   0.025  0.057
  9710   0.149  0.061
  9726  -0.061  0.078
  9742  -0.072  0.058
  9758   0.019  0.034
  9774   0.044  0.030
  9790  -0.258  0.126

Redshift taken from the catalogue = 1.59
